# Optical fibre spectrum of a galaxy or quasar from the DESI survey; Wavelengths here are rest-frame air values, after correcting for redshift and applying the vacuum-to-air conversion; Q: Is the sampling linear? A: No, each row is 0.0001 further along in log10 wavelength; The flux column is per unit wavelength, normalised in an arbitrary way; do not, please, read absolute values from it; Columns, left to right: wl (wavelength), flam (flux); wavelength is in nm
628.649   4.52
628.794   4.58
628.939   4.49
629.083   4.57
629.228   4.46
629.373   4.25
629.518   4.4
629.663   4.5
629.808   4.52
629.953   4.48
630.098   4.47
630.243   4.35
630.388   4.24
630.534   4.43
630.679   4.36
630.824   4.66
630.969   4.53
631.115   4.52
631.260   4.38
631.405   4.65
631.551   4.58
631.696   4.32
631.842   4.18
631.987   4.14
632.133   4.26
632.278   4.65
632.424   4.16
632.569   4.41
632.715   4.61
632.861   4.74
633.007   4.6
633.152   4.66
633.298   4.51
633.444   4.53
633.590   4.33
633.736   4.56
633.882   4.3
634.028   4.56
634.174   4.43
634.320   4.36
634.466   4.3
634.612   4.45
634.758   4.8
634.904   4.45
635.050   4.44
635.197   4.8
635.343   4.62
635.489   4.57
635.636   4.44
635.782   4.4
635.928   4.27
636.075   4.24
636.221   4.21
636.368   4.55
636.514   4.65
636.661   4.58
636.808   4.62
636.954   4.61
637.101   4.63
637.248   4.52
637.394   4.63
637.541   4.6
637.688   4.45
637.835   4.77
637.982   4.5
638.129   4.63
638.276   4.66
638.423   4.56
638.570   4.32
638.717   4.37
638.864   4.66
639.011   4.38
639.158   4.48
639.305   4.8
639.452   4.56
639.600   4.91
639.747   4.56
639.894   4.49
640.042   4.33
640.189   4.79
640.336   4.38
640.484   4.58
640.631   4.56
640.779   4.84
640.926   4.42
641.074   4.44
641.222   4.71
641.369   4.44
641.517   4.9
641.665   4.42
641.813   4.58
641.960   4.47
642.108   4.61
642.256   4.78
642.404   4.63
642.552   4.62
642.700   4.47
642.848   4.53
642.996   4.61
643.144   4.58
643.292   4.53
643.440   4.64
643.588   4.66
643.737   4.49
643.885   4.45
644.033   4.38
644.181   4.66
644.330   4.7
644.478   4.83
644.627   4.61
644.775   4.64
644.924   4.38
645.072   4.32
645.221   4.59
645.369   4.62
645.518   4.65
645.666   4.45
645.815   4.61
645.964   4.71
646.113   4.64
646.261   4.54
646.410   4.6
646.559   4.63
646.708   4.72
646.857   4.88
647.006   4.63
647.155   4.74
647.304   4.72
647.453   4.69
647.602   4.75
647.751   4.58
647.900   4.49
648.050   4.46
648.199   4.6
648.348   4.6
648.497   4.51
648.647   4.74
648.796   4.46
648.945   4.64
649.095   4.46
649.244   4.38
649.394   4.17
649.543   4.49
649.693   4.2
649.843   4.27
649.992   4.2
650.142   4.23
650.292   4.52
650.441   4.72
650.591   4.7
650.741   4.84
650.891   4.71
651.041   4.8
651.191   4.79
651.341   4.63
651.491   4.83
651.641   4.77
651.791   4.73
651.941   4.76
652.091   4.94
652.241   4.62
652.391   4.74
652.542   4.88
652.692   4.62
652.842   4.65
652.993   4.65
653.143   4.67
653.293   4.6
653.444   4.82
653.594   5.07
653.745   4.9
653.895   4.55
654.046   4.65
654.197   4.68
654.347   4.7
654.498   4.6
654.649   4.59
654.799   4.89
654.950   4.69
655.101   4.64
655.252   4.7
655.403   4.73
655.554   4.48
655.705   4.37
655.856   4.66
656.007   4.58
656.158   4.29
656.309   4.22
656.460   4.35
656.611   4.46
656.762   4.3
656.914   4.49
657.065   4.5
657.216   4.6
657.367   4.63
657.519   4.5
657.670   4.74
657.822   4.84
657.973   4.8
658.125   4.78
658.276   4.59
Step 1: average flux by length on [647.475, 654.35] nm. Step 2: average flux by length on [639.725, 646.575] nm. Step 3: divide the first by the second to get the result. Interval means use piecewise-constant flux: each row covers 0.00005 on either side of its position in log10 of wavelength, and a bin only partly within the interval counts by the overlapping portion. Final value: 1.0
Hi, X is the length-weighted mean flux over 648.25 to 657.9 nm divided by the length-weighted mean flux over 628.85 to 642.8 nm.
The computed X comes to 1.0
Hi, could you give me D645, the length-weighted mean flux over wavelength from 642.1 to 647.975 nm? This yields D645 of 4.61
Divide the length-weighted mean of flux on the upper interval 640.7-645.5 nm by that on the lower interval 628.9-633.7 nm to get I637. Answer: 1.0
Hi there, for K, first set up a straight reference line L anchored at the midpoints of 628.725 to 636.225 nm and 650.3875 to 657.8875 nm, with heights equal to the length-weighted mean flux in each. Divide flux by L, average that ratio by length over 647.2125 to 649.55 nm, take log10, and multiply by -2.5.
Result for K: 0.01 mag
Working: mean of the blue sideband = 4.46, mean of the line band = 4.55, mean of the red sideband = 4.66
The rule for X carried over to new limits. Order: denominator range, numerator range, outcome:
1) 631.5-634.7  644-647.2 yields 1.04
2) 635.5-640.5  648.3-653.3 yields 1.02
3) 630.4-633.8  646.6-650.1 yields 1.02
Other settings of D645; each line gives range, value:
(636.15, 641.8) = 4.57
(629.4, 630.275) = 4.45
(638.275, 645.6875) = 4.57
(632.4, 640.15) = 4.52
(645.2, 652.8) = 4.61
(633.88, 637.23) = 4.49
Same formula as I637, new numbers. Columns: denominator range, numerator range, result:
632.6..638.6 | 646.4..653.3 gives 1.02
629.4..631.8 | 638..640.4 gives 1.02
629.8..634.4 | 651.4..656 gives 1.06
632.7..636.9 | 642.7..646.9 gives 1.02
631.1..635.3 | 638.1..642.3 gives 1.02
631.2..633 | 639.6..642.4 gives 1.03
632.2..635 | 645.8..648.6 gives 1.03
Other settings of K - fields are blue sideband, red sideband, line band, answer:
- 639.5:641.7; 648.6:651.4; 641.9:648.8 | -0.01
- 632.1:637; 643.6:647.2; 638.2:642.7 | -0.01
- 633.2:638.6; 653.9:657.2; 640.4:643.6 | -0.02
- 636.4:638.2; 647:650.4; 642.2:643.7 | -0.01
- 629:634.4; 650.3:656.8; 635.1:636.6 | 0.00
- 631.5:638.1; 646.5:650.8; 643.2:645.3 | -0.01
